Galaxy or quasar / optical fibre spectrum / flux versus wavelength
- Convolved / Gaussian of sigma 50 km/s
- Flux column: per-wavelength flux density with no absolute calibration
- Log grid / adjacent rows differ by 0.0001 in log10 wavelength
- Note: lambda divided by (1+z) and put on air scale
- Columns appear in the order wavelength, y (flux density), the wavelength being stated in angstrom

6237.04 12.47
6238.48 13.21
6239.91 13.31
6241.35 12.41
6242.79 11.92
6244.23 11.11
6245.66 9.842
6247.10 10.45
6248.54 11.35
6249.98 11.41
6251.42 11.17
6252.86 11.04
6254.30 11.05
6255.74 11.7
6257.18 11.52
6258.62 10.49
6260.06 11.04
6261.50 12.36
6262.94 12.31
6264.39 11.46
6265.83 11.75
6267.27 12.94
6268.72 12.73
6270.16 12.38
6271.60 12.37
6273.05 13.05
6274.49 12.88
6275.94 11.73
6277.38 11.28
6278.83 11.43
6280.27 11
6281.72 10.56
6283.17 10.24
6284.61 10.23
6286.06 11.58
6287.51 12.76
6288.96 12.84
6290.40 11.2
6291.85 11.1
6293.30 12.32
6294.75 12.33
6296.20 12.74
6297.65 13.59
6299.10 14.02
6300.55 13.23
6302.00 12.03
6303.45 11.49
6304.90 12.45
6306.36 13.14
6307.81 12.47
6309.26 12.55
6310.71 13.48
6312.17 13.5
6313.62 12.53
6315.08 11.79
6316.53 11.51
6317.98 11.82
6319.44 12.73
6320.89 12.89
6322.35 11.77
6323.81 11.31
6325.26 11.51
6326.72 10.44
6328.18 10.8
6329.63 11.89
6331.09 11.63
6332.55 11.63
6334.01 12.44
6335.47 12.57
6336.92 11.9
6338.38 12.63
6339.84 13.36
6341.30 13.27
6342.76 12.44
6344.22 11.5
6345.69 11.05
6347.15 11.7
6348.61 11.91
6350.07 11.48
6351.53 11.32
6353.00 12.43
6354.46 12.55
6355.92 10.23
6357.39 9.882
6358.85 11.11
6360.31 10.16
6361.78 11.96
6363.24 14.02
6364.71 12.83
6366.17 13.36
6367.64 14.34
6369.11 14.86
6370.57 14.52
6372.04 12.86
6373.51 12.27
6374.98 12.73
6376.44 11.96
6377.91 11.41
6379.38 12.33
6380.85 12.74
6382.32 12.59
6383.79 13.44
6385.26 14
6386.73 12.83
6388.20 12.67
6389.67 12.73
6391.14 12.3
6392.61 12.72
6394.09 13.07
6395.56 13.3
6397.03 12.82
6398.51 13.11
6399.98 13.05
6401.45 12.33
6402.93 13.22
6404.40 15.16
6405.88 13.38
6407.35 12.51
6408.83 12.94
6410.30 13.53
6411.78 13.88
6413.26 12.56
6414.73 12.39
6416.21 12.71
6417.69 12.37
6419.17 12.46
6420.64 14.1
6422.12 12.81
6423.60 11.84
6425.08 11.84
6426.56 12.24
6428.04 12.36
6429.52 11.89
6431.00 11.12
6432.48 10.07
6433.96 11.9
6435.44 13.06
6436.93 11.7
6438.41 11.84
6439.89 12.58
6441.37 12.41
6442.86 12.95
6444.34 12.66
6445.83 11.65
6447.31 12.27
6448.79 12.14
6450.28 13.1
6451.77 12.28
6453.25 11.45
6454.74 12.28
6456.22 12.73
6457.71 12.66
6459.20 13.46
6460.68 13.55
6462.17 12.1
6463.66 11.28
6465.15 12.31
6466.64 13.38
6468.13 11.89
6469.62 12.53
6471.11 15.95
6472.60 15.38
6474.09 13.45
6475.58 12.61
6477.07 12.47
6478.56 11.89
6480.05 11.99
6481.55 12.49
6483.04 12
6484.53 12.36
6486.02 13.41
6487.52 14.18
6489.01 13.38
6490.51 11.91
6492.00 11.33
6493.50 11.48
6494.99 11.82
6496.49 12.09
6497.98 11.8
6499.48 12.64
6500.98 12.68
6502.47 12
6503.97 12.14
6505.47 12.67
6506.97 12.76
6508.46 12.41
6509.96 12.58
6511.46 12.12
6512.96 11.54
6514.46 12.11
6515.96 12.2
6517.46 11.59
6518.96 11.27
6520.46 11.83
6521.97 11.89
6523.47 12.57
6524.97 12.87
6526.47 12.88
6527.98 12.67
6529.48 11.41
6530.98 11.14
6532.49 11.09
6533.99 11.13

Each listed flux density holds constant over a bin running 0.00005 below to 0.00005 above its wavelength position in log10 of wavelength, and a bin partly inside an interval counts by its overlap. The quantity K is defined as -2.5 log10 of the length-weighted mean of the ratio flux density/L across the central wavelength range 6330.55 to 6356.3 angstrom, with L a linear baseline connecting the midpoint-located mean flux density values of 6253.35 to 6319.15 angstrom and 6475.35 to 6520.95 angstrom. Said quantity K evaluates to 0.008 mag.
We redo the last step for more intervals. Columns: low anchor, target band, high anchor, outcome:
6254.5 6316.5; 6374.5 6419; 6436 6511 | -0.046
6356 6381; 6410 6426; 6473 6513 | -0.024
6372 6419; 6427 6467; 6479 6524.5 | 0.027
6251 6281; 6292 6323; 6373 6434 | -0.044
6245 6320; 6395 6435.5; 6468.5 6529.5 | -0.035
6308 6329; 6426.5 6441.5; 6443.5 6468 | 0.044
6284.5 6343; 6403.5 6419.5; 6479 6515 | -0.068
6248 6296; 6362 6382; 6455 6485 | -0.068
